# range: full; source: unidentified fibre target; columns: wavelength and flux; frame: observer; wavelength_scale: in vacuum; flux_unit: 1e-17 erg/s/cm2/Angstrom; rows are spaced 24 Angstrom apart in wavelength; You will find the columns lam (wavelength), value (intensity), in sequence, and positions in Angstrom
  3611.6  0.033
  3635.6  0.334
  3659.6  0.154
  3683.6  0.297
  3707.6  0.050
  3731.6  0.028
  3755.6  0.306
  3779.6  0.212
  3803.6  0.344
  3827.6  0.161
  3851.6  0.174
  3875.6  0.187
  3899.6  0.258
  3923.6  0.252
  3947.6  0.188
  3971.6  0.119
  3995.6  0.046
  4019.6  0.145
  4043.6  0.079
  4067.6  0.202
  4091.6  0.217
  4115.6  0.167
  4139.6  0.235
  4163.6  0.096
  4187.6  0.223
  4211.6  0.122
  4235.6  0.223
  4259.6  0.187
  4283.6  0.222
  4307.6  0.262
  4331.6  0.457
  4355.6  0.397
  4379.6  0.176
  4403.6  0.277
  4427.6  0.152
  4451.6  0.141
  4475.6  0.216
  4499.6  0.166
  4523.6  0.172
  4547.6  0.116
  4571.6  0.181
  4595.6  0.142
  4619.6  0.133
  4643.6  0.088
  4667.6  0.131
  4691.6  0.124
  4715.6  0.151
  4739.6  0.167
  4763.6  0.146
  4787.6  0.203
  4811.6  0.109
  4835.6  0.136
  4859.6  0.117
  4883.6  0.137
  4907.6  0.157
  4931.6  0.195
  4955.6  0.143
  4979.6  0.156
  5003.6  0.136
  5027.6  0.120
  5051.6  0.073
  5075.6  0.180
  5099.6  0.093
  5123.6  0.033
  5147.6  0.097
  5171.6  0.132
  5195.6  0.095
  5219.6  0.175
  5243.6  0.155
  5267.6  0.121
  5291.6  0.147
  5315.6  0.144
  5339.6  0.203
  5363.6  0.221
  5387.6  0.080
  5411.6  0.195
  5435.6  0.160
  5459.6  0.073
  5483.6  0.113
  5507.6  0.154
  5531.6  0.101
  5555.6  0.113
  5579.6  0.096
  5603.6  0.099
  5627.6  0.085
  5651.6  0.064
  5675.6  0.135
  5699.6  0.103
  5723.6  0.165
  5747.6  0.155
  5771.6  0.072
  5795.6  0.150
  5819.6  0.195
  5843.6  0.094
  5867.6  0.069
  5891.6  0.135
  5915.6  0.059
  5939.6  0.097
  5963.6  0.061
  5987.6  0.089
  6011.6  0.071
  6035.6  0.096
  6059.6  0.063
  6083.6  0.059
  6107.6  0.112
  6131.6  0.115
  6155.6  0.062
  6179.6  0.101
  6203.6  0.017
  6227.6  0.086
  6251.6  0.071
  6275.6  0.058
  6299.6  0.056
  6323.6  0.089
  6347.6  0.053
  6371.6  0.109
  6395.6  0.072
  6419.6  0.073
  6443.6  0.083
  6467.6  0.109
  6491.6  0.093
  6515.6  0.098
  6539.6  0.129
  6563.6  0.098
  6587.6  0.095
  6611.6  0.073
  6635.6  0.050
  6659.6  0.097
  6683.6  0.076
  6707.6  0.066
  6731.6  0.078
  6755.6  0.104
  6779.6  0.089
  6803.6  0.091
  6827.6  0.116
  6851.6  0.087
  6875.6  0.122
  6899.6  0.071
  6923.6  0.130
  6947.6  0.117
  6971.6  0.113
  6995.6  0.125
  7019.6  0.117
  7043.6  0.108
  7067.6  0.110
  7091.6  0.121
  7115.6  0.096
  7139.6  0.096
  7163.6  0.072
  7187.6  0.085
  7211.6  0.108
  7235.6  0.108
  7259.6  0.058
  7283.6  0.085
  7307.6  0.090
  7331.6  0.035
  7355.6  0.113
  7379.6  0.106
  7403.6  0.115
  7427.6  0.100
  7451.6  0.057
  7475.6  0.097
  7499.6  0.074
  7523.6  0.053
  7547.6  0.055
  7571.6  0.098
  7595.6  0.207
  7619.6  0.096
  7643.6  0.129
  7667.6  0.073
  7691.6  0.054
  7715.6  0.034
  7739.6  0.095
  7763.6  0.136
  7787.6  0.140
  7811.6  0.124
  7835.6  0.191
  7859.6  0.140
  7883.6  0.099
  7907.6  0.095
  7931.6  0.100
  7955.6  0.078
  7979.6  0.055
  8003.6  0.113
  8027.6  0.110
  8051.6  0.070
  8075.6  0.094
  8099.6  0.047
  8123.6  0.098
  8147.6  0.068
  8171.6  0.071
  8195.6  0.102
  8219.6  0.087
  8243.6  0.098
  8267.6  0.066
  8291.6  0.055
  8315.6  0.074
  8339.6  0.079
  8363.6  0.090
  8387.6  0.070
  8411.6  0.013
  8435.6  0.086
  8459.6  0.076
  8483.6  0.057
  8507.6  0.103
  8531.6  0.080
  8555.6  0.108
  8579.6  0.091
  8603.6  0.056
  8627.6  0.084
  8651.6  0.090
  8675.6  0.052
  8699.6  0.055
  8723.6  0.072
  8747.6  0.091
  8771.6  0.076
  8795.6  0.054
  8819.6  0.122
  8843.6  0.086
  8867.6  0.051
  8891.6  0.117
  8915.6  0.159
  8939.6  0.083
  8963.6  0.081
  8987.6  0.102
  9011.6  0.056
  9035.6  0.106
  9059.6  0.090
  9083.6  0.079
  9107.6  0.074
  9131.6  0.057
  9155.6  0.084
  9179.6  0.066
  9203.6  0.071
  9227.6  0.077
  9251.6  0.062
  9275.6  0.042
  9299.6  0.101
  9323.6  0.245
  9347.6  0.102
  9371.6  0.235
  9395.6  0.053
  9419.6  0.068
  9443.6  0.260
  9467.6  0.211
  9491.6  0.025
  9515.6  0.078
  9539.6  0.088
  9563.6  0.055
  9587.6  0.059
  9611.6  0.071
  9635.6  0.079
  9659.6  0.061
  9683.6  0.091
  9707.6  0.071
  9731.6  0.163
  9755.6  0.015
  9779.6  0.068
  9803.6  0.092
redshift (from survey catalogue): 1.80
